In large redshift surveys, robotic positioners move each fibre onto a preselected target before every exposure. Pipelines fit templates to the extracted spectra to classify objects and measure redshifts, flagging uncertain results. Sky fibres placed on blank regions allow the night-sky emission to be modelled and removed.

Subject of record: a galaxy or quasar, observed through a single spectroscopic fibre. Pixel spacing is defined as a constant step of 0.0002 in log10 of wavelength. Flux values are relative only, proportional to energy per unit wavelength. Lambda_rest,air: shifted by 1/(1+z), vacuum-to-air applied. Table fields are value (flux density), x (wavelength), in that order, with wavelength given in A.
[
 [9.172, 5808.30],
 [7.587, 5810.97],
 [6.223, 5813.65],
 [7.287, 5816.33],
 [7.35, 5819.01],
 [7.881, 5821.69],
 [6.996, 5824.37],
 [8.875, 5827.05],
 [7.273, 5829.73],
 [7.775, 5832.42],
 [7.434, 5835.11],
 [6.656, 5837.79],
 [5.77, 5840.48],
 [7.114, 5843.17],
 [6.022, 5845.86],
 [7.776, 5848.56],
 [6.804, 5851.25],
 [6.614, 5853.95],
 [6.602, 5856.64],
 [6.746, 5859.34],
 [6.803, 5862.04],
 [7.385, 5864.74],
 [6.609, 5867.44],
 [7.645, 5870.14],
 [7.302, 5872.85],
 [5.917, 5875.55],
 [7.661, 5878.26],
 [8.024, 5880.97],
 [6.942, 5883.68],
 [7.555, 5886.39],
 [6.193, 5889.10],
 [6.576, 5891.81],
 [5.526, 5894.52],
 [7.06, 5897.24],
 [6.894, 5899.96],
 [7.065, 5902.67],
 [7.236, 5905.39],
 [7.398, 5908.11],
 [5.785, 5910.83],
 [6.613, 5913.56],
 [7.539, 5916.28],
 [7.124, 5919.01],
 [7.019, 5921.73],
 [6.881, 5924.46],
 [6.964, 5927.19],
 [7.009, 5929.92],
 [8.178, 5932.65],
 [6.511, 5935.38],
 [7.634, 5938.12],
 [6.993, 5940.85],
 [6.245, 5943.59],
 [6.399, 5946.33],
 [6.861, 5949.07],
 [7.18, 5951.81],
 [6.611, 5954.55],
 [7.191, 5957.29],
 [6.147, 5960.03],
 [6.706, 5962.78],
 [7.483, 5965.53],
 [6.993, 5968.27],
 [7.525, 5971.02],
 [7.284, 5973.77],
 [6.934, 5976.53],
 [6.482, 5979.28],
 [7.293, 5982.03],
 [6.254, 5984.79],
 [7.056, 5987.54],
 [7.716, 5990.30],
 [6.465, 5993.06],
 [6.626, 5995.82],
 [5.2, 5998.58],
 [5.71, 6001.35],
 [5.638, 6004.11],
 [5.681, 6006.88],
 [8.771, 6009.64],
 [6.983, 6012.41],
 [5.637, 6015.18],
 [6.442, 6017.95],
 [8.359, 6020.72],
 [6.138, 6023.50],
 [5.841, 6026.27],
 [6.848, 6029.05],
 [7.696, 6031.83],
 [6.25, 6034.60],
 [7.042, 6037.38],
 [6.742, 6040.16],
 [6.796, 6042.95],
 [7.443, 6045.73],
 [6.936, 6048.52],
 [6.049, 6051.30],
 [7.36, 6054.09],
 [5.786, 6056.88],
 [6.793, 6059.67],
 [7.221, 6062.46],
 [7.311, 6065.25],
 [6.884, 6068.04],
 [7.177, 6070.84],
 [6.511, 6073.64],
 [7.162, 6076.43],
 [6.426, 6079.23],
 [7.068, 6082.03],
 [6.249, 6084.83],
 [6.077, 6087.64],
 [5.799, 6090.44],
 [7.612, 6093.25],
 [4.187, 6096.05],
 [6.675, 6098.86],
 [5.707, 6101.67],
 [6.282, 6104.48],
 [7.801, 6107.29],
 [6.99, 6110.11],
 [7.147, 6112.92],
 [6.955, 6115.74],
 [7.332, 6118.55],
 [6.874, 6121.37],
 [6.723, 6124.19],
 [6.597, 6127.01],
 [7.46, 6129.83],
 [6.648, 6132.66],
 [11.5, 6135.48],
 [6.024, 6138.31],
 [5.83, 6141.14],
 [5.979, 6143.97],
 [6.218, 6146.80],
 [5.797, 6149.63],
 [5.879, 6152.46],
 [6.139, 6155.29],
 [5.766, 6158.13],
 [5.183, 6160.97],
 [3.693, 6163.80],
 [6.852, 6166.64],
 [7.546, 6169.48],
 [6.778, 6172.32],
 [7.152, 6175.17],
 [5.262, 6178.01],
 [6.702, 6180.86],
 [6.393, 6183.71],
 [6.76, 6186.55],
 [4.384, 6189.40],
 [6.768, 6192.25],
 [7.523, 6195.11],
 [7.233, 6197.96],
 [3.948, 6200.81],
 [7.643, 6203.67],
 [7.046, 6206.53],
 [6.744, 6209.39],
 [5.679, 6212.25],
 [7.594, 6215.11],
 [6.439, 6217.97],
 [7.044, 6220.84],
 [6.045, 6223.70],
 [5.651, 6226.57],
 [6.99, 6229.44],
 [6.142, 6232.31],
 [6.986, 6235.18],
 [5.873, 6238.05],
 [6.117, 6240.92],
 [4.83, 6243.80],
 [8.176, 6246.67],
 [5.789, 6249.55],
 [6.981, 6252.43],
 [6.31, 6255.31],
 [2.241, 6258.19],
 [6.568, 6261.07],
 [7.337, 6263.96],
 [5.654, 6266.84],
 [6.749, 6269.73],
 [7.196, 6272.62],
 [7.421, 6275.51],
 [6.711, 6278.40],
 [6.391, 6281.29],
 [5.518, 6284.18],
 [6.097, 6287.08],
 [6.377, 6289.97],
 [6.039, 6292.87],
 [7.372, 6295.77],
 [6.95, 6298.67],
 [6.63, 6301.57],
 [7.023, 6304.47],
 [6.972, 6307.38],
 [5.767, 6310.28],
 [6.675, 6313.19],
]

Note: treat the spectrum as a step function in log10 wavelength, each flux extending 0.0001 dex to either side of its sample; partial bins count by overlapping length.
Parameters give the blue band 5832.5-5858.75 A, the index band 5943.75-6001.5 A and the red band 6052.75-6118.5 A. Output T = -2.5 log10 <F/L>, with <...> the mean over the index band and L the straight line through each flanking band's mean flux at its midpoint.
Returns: -0.01 mag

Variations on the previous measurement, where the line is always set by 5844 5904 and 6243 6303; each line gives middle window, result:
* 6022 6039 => 0.01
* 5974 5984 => -0.02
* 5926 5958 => -0.03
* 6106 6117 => -0.10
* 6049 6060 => 0.03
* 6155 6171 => 0.12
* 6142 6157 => 0.09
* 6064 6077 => -0.06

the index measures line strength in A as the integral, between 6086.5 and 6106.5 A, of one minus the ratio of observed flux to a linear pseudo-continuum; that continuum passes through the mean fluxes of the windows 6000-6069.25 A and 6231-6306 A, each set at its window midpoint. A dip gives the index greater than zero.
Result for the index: 1.61 A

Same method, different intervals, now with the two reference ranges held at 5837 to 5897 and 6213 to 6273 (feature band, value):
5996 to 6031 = 0.84 A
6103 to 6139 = -4.50 A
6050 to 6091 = -0.84 A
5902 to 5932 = -1.02 A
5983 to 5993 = -0.43 A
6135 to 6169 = 1.58 A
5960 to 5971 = -0.51 A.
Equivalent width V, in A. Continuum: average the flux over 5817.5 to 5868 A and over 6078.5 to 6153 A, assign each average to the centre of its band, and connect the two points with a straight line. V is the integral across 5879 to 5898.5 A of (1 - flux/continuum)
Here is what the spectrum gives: 0.4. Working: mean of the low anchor 7.09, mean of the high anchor 6.67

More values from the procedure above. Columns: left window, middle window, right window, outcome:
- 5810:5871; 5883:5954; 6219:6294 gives 0.4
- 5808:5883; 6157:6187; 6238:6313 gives 1.7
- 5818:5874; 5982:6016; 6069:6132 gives 1.6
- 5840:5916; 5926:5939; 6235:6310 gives -0.9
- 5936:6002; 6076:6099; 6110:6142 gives 2.6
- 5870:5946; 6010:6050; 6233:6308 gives -0.5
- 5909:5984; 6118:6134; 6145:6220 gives -1.2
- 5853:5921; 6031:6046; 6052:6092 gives -0.5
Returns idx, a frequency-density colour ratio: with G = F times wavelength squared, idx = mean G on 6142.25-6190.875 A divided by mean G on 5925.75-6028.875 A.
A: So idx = 0.95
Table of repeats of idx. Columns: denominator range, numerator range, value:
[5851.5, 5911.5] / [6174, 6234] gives 1.04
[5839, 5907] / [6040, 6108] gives 1.03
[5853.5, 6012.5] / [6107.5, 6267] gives 1.02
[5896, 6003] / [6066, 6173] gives 1.01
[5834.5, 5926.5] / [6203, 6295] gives 1.05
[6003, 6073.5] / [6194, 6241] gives 1.02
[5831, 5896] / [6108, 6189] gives 1.05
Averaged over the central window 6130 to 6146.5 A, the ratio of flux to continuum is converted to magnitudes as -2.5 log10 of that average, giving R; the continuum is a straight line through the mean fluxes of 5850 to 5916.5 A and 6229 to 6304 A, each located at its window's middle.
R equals -0.10 mag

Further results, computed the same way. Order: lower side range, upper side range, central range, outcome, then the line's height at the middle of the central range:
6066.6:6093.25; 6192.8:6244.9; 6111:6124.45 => -0.071 mag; 6.59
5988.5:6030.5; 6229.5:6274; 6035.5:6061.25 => -0.045 mag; 6.49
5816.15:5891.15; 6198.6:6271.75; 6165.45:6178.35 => -0.069 mag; 6.42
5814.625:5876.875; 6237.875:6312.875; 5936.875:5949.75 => 0.014 mag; 6.91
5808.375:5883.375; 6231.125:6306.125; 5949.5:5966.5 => 0.011 mag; 6.94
